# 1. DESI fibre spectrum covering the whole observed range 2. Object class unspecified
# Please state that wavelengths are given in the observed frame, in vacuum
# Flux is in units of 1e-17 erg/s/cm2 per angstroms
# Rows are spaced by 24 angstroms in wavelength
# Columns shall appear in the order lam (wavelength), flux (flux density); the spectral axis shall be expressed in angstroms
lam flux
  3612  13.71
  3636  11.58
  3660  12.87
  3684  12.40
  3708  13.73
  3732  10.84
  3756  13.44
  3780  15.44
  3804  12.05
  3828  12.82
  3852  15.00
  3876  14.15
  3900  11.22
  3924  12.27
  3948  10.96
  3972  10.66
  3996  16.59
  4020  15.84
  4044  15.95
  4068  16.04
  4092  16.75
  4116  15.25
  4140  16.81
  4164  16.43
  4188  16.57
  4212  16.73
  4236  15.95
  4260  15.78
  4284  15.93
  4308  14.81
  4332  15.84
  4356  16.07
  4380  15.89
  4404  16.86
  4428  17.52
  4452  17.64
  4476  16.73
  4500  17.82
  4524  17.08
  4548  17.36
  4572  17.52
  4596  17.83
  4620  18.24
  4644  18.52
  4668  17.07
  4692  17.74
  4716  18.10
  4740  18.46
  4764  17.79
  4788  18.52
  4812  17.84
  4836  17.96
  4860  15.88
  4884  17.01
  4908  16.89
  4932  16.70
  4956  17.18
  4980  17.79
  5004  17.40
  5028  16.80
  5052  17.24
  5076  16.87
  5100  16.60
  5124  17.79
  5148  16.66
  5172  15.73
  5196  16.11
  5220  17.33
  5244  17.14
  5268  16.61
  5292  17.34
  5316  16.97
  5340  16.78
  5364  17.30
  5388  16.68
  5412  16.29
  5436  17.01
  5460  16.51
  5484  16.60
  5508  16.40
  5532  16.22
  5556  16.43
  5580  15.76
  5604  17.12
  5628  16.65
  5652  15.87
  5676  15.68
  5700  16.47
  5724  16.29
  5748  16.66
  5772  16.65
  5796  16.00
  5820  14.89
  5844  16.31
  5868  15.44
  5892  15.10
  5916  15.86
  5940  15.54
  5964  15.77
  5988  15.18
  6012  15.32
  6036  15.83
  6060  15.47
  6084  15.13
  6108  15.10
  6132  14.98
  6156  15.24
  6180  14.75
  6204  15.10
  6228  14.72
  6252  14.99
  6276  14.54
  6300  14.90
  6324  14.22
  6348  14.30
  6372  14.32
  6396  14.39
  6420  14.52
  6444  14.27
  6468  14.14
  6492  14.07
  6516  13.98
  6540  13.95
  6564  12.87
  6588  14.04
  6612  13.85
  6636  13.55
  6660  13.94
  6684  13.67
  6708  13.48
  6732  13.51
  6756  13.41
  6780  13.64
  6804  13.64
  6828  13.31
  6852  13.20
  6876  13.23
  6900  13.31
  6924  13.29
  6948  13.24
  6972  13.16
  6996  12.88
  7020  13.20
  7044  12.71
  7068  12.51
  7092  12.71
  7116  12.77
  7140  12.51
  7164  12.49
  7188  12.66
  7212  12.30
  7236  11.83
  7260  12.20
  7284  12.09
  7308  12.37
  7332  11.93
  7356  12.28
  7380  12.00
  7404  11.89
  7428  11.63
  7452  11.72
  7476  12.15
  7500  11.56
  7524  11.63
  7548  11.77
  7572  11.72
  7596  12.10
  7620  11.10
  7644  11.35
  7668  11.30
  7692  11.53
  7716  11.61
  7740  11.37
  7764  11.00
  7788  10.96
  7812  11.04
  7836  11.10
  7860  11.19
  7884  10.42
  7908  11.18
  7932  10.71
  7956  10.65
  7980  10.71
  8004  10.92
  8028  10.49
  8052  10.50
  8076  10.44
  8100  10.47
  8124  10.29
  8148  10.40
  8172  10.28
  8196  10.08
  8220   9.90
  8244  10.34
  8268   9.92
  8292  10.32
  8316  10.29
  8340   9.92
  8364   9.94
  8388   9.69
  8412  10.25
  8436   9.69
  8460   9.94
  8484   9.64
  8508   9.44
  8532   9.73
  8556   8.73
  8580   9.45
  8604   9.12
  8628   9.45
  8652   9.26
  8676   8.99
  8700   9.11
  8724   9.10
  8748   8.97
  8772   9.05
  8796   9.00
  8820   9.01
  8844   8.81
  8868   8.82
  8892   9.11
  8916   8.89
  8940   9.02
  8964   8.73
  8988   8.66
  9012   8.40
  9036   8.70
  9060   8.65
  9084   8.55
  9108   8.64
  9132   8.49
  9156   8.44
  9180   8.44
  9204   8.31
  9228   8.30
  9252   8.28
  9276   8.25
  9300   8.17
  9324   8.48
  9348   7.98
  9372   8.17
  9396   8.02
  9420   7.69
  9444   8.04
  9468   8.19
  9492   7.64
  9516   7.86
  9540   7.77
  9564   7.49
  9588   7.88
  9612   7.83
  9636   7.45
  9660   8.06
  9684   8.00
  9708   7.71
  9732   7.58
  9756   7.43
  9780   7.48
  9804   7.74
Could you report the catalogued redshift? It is 0.001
